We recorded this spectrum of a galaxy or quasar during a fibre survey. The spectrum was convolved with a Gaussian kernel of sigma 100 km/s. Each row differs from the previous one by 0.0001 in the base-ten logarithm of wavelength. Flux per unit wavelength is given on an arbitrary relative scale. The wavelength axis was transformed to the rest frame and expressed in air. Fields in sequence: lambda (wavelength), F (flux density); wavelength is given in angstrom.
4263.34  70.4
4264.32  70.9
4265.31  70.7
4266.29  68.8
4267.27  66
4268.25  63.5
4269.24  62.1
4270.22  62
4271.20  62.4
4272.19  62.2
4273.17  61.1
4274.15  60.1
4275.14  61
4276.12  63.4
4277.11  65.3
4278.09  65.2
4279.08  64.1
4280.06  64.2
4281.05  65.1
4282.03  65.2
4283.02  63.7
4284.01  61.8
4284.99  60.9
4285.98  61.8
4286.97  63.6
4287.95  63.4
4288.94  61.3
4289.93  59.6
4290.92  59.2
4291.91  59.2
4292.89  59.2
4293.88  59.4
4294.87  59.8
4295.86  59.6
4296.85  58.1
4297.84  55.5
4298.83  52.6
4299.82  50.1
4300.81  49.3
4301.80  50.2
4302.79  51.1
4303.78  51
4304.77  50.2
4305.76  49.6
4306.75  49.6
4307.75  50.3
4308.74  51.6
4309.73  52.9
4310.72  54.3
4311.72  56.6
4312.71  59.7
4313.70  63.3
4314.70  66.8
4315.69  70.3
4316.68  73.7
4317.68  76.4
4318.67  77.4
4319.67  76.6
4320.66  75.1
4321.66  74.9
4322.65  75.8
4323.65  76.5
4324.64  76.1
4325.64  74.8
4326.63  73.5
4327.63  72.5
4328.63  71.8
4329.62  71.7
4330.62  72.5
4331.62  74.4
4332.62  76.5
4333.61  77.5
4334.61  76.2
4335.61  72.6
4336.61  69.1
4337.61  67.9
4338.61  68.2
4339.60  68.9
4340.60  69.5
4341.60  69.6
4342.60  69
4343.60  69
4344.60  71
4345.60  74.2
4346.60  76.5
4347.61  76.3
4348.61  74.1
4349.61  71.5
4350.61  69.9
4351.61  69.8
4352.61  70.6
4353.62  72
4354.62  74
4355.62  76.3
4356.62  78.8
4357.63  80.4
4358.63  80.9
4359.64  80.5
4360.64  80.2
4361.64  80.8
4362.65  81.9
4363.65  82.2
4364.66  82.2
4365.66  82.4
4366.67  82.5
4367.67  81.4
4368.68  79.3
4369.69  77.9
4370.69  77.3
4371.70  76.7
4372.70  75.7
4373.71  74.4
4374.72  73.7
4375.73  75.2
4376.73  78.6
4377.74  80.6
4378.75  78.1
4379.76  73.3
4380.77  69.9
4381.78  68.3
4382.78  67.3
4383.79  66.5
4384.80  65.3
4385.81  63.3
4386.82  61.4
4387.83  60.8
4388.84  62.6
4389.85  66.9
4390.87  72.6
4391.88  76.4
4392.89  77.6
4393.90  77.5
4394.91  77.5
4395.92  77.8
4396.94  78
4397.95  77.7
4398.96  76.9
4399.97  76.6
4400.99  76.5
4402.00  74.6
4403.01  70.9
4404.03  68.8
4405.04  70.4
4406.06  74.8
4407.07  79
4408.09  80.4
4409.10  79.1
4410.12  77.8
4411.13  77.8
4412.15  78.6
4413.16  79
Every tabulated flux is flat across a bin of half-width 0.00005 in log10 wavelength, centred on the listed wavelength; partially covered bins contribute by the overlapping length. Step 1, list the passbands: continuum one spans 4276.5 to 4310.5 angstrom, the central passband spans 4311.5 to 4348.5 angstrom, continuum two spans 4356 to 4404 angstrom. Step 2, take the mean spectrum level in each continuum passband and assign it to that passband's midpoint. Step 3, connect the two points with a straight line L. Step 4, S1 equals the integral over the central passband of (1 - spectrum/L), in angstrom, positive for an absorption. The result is -4.0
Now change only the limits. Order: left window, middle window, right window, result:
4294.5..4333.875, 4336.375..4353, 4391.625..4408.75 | -0.7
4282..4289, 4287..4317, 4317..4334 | 4.7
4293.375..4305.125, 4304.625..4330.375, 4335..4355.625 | -2.3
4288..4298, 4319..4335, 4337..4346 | -2.0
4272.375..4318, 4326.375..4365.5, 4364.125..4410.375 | -3.9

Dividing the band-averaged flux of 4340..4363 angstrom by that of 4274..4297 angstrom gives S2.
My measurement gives 1.20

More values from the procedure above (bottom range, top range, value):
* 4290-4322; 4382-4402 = 1.20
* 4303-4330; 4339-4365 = 1.14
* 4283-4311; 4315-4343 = 1.31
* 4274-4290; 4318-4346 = 1.16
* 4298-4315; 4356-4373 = 1.50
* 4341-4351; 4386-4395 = 0.97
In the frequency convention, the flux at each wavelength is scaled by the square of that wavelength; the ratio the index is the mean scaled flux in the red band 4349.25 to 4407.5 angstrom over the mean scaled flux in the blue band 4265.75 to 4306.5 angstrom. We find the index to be 1.31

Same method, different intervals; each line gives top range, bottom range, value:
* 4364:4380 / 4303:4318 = 1.38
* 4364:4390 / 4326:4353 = 1.03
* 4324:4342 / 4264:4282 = 1.16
